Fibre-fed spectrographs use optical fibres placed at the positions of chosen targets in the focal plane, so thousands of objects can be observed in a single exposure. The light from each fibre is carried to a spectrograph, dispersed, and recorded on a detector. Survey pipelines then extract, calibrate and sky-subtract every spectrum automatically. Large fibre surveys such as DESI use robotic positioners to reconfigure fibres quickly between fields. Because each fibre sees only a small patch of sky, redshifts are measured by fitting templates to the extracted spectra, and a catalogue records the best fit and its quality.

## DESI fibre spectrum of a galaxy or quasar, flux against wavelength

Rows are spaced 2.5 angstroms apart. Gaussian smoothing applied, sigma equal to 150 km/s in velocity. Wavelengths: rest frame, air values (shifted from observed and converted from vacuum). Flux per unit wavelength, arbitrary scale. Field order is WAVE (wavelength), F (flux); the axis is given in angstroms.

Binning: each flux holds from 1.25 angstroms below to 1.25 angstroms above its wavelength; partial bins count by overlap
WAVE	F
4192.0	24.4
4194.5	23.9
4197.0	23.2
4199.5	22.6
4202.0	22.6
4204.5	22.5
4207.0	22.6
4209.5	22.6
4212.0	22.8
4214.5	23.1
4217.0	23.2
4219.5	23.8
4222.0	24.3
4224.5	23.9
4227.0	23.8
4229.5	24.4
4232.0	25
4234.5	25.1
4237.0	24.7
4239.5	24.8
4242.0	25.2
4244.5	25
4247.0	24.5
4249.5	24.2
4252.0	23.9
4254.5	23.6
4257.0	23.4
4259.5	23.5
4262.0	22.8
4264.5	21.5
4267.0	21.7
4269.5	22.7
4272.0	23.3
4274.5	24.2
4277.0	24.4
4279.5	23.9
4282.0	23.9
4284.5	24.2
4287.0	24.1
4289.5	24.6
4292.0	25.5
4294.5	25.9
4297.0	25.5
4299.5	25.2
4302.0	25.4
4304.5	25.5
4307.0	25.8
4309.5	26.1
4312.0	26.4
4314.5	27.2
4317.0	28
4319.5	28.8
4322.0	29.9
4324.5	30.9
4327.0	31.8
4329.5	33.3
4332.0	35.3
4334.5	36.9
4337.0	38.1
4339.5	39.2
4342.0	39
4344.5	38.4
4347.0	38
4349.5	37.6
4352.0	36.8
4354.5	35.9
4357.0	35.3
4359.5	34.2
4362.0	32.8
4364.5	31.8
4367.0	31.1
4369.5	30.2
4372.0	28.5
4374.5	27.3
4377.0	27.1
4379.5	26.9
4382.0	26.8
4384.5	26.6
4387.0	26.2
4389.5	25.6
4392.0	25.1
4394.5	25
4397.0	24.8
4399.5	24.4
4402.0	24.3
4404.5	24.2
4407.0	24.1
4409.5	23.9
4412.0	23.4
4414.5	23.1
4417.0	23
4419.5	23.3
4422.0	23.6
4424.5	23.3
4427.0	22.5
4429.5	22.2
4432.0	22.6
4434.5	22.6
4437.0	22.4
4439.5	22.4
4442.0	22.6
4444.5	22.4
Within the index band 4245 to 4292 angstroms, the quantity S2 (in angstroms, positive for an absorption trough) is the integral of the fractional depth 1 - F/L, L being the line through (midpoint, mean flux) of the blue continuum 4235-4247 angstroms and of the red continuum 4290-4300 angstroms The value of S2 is 2.9 angstroms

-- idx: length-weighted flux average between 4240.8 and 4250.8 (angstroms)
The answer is 24.7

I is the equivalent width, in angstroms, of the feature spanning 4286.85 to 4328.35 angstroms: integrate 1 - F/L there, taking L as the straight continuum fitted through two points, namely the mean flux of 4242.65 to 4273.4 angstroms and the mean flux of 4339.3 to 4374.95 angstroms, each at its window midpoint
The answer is 2.9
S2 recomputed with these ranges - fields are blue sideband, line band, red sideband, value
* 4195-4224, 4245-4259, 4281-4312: 0.1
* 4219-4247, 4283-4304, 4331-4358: 4.3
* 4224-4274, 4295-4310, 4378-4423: -0.9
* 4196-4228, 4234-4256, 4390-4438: -1.2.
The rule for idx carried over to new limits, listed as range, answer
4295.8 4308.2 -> 25.5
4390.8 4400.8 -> 24.8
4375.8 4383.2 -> 26.9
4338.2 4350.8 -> 38.4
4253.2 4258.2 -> 23.5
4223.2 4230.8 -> 24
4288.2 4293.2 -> 25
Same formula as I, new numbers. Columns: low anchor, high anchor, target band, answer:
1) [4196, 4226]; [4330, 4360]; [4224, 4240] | 0.5 angstroms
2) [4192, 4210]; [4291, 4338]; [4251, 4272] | 2.6 angstroms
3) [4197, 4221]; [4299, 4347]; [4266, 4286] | 3.1 angstroms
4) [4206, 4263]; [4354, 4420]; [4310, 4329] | -2.4 angstroms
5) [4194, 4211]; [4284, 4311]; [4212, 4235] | -0.6 angstroms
